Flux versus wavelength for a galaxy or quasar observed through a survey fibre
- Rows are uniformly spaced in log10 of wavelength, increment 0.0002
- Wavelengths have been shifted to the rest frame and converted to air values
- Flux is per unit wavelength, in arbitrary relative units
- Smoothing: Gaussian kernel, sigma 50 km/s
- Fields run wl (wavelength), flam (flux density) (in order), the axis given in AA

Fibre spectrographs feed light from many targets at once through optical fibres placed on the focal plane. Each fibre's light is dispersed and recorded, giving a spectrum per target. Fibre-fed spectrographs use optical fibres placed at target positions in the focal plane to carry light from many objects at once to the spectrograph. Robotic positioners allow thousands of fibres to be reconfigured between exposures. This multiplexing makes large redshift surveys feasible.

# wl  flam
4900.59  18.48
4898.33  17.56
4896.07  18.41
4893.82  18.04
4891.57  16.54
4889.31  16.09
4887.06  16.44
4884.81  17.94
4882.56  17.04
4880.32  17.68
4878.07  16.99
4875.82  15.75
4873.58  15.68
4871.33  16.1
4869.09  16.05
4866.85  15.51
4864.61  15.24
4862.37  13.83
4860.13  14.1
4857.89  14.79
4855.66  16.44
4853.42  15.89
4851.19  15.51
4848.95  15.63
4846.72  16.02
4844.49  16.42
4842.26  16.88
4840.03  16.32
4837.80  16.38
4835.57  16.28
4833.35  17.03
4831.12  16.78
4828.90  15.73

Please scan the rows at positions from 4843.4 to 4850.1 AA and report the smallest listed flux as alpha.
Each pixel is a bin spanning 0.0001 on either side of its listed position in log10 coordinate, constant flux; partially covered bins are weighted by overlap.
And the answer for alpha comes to 15.63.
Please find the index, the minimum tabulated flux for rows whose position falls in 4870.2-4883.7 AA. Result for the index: 15.68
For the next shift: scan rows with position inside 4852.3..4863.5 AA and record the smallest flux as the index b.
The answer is 13.83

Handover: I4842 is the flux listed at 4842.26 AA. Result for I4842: 16.88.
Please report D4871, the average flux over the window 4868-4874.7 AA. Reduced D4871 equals 15.9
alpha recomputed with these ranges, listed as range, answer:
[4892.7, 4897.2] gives 18.04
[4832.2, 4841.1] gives 16.28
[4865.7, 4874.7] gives 15.51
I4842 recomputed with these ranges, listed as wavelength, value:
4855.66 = 16.44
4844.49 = 16.42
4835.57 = 16.28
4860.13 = 14.1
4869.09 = 16.05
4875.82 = 15.75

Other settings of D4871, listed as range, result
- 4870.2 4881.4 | 16.4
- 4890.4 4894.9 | 17.3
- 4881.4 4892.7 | 16.8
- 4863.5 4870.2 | 15.6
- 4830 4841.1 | 16.6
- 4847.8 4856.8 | 15.9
